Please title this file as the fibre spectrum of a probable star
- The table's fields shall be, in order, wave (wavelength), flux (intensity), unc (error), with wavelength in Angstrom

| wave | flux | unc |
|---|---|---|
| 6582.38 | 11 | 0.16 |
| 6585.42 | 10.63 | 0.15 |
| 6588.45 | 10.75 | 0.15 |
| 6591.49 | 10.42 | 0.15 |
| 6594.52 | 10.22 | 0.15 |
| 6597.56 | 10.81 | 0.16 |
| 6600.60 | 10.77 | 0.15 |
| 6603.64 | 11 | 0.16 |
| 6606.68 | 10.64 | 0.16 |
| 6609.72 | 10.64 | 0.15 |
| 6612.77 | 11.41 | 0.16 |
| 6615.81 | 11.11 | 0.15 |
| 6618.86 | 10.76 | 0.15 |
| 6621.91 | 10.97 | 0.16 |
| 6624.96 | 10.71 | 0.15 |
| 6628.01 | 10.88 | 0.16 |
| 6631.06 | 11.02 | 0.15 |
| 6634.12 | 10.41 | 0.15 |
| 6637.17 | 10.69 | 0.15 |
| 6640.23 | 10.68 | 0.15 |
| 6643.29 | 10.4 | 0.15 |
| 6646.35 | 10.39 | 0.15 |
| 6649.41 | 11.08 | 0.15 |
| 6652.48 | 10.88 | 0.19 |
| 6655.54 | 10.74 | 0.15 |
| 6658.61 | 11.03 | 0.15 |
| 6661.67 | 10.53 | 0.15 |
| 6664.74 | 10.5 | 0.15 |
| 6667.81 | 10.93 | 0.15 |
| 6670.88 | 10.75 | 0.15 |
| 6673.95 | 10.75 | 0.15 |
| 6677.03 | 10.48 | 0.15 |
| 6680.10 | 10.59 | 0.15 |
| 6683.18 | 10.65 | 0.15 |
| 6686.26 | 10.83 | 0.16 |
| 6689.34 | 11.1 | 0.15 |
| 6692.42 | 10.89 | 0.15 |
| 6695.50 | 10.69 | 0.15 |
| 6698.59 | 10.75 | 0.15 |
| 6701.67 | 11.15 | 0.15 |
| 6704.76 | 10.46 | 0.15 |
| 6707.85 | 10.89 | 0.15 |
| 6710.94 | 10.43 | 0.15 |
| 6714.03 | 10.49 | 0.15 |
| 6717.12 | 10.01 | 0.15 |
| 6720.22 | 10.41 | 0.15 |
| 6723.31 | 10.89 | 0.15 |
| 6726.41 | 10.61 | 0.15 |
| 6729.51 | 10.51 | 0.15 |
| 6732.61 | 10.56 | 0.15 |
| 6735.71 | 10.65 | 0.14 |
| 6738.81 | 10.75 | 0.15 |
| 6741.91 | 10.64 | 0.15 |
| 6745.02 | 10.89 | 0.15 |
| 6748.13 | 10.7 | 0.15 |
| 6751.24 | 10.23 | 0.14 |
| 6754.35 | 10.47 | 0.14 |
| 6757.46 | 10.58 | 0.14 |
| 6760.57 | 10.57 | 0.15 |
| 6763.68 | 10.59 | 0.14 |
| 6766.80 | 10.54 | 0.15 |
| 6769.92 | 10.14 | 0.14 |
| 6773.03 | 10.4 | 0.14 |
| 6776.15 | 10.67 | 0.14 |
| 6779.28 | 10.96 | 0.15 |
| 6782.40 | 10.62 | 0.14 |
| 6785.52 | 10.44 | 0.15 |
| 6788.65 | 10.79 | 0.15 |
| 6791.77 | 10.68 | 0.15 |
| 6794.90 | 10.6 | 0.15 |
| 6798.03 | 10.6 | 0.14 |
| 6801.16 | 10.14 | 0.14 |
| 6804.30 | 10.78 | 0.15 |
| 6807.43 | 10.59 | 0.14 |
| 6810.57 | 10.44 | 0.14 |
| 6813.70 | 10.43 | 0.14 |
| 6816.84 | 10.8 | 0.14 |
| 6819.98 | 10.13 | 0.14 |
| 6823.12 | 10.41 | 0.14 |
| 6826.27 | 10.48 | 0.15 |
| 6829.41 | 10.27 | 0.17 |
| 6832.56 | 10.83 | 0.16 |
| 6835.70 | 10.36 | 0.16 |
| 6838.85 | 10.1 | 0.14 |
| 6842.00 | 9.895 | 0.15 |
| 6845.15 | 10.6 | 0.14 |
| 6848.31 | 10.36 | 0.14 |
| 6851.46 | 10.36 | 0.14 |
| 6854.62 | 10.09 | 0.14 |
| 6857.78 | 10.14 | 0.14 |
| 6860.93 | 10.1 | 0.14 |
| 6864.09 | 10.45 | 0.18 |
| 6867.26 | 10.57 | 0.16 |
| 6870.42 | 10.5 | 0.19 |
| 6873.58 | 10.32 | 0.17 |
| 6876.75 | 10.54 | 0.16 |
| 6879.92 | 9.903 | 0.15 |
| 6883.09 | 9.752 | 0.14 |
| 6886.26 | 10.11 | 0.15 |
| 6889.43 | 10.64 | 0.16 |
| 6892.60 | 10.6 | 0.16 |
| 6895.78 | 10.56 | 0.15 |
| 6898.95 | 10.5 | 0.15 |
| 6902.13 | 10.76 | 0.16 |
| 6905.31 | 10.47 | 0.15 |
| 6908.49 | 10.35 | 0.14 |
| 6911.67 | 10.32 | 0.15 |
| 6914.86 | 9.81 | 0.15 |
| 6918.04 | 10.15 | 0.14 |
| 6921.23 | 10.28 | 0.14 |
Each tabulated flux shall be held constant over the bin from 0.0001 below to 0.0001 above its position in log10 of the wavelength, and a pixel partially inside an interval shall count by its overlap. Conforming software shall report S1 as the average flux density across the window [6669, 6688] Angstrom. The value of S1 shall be 10.7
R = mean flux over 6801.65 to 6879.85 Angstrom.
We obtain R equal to 10.4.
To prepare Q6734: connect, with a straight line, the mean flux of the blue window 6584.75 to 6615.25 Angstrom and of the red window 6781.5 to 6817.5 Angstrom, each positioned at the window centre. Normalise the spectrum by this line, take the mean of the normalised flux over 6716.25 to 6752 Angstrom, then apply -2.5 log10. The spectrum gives 0.00 mag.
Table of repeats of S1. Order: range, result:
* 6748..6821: 10.5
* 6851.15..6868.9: 10.3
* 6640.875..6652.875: 10.7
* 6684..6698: 10.9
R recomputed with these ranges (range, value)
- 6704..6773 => 10.5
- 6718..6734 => 10.6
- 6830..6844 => 10.3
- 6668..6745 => 10.7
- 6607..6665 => 10.8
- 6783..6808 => 10.6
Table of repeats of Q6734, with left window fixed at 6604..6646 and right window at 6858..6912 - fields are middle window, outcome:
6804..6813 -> -0.01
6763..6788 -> 0.00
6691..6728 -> 0.00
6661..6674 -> 0.00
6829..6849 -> 0.01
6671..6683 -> 0.01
